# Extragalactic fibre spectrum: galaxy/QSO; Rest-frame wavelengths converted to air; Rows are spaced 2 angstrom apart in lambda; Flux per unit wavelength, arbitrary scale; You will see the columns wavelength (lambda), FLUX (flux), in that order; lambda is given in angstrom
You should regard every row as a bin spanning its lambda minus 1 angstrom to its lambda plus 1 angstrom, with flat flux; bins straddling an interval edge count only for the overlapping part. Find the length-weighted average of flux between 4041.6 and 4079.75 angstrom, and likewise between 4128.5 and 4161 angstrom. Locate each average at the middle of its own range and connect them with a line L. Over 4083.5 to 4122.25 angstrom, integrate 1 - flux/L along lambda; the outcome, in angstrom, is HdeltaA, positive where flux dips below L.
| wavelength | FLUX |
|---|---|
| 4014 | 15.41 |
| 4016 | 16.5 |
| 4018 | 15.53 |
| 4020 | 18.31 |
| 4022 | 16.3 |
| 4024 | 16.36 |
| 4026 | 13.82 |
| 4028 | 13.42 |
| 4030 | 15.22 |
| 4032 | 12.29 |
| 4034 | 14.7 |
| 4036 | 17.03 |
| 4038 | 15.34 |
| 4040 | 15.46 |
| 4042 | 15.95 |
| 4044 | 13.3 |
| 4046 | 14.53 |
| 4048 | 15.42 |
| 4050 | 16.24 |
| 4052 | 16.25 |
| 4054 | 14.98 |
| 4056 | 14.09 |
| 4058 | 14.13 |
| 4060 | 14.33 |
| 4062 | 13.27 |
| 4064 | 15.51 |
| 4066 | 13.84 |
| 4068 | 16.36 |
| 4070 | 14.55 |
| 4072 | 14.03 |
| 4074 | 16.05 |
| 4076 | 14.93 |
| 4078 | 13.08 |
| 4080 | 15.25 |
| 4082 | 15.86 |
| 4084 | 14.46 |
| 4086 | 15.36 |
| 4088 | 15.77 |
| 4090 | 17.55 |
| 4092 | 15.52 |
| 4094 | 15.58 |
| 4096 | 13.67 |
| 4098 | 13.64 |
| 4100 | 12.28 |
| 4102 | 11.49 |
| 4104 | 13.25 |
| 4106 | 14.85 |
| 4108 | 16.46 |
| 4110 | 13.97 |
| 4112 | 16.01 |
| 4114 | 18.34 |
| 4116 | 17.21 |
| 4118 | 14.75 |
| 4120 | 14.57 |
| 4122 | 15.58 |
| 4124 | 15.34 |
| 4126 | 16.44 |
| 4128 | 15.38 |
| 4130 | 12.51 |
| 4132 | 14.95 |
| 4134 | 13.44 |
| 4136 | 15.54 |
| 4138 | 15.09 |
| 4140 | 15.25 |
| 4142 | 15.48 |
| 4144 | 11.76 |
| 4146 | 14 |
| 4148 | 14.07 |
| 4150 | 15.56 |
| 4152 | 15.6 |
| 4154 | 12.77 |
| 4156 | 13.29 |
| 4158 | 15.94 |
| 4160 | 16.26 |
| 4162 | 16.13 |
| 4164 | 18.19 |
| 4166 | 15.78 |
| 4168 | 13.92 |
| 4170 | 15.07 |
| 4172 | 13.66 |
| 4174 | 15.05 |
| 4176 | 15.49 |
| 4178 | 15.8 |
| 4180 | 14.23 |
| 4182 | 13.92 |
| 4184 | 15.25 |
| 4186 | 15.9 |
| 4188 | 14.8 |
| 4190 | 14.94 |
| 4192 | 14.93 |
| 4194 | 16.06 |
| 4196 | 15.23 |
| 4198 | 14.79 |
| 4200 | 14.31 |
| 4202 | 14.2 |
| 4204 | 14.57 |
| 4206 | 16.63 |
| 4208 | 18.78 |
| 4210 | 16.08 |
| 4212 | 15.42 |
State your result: -1.0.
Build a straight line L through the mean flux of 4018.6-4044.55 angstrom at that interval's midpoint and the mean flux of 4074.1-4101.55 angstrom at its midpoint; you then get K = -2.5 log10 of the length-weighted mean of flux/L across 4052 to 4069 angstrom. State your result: 0.026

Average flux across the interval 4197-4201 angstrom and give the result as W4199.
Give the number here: 14.6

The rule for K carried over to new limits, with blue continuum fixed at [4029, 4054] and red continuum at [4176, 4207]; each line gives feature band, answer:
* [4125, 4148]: 0.042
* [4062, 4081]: 0.026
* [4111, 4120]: -0.087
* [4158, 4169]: -0.068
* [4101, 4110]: 0.082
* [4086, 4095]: -0.064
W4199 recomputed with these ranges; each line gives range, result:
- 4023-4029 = 14.5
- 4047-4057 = 15.4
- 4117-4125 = 15.1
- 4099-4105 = 12.3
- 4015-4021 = 16.8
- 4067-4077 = 15.2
